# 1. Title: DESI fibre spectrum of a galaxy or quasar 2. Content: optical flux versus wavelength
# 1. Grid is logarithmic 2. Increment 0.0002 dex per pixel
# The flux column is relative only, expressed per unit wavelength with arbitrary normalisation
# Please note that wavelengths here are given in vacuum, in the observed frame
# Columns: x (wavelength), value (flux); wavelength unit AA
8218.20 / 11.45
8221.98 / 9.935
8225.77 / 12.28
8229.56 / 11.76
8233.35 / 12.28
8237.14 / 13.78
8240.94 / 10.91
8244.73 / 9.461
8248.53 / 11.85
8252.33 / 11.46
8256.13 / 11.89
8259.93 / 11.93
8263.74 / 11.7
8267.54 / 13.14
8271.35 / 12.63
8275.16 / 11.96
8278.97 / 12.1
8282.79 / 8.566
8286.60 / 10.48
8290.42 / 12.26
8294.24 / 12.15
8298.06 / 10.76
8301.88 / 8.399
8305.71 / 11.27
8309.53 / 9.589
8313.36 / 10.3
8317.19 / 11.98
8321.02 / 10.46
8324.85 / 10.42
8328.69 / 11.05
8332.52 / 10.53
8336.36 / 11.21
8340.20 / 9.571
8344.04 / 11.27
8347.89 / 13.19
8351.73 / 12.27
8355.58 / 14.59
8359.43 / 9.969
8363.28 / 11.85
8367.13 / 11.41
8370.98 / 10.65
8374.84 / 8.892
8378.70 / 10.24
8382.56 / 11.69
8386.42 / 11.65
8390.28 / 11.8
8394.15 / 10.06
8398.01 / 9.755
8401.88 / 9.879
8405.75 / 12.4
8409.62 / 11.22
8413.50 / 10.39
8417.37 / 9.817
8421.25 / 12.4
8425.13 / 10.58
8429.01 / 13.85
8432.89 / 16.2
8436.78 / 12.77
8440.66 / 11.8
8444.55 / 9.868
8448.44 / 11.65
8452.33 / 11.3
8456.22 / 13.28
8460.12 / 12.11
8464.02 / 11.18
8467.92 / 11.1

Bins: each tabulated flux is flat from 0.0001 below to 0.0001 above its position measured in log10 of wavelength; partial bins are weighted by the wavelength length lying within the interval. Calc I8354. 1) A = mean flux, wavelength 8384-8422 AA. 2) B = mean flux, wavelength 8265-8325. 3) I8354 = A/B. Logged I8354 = 0.99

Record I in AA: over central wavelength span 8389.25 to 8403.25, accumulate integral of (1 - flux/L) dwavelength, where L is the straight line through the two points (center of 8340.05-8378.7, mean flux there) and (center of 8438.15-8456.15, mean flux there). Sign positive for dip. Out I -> 1.4 AA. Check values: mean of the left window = 11.4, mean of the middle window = 10.3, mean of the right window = 11.4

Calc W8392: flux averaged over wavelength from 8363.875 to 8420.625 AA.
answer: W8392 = 10.8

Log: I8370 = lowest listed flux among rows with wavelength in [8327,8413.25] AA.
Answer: 8.892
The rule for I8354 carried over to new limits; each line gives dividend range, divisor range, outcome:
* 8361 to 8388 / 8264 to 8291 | 0.94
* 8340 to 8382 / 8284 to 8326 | 1.06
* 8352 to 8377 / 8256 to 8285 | 0.96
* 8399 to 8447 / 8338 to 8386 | 1.04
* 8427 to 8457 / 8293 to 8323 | 1.19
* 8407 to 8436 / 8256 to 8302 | 1.05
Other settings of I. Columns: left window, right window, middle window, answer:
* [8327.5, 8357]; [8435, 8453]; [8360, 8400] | 2.9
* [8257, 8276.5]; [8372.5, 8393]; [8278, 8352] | 5.1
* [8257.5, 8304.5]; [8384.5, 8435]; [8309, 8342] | 2.3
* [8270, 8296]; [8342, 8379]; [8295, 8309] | 1.4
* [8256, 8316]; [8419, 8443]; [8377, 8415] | 4.6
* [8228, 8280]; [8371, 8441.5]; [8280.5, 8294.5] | 1.2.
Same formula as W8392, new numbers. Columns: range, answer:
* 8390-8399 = 10.4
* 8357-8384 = 10.7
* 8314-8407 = 11.1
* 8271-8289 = 11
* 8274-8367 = 11.1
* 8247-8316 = 11.2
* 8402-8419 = 10.9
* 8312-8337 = 10.8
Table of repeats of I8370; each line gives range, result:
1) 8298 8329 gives 8.399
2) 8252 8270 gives 11.46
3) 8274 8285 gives 8.566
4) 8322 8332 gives 10.42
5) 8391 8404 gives 9.755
